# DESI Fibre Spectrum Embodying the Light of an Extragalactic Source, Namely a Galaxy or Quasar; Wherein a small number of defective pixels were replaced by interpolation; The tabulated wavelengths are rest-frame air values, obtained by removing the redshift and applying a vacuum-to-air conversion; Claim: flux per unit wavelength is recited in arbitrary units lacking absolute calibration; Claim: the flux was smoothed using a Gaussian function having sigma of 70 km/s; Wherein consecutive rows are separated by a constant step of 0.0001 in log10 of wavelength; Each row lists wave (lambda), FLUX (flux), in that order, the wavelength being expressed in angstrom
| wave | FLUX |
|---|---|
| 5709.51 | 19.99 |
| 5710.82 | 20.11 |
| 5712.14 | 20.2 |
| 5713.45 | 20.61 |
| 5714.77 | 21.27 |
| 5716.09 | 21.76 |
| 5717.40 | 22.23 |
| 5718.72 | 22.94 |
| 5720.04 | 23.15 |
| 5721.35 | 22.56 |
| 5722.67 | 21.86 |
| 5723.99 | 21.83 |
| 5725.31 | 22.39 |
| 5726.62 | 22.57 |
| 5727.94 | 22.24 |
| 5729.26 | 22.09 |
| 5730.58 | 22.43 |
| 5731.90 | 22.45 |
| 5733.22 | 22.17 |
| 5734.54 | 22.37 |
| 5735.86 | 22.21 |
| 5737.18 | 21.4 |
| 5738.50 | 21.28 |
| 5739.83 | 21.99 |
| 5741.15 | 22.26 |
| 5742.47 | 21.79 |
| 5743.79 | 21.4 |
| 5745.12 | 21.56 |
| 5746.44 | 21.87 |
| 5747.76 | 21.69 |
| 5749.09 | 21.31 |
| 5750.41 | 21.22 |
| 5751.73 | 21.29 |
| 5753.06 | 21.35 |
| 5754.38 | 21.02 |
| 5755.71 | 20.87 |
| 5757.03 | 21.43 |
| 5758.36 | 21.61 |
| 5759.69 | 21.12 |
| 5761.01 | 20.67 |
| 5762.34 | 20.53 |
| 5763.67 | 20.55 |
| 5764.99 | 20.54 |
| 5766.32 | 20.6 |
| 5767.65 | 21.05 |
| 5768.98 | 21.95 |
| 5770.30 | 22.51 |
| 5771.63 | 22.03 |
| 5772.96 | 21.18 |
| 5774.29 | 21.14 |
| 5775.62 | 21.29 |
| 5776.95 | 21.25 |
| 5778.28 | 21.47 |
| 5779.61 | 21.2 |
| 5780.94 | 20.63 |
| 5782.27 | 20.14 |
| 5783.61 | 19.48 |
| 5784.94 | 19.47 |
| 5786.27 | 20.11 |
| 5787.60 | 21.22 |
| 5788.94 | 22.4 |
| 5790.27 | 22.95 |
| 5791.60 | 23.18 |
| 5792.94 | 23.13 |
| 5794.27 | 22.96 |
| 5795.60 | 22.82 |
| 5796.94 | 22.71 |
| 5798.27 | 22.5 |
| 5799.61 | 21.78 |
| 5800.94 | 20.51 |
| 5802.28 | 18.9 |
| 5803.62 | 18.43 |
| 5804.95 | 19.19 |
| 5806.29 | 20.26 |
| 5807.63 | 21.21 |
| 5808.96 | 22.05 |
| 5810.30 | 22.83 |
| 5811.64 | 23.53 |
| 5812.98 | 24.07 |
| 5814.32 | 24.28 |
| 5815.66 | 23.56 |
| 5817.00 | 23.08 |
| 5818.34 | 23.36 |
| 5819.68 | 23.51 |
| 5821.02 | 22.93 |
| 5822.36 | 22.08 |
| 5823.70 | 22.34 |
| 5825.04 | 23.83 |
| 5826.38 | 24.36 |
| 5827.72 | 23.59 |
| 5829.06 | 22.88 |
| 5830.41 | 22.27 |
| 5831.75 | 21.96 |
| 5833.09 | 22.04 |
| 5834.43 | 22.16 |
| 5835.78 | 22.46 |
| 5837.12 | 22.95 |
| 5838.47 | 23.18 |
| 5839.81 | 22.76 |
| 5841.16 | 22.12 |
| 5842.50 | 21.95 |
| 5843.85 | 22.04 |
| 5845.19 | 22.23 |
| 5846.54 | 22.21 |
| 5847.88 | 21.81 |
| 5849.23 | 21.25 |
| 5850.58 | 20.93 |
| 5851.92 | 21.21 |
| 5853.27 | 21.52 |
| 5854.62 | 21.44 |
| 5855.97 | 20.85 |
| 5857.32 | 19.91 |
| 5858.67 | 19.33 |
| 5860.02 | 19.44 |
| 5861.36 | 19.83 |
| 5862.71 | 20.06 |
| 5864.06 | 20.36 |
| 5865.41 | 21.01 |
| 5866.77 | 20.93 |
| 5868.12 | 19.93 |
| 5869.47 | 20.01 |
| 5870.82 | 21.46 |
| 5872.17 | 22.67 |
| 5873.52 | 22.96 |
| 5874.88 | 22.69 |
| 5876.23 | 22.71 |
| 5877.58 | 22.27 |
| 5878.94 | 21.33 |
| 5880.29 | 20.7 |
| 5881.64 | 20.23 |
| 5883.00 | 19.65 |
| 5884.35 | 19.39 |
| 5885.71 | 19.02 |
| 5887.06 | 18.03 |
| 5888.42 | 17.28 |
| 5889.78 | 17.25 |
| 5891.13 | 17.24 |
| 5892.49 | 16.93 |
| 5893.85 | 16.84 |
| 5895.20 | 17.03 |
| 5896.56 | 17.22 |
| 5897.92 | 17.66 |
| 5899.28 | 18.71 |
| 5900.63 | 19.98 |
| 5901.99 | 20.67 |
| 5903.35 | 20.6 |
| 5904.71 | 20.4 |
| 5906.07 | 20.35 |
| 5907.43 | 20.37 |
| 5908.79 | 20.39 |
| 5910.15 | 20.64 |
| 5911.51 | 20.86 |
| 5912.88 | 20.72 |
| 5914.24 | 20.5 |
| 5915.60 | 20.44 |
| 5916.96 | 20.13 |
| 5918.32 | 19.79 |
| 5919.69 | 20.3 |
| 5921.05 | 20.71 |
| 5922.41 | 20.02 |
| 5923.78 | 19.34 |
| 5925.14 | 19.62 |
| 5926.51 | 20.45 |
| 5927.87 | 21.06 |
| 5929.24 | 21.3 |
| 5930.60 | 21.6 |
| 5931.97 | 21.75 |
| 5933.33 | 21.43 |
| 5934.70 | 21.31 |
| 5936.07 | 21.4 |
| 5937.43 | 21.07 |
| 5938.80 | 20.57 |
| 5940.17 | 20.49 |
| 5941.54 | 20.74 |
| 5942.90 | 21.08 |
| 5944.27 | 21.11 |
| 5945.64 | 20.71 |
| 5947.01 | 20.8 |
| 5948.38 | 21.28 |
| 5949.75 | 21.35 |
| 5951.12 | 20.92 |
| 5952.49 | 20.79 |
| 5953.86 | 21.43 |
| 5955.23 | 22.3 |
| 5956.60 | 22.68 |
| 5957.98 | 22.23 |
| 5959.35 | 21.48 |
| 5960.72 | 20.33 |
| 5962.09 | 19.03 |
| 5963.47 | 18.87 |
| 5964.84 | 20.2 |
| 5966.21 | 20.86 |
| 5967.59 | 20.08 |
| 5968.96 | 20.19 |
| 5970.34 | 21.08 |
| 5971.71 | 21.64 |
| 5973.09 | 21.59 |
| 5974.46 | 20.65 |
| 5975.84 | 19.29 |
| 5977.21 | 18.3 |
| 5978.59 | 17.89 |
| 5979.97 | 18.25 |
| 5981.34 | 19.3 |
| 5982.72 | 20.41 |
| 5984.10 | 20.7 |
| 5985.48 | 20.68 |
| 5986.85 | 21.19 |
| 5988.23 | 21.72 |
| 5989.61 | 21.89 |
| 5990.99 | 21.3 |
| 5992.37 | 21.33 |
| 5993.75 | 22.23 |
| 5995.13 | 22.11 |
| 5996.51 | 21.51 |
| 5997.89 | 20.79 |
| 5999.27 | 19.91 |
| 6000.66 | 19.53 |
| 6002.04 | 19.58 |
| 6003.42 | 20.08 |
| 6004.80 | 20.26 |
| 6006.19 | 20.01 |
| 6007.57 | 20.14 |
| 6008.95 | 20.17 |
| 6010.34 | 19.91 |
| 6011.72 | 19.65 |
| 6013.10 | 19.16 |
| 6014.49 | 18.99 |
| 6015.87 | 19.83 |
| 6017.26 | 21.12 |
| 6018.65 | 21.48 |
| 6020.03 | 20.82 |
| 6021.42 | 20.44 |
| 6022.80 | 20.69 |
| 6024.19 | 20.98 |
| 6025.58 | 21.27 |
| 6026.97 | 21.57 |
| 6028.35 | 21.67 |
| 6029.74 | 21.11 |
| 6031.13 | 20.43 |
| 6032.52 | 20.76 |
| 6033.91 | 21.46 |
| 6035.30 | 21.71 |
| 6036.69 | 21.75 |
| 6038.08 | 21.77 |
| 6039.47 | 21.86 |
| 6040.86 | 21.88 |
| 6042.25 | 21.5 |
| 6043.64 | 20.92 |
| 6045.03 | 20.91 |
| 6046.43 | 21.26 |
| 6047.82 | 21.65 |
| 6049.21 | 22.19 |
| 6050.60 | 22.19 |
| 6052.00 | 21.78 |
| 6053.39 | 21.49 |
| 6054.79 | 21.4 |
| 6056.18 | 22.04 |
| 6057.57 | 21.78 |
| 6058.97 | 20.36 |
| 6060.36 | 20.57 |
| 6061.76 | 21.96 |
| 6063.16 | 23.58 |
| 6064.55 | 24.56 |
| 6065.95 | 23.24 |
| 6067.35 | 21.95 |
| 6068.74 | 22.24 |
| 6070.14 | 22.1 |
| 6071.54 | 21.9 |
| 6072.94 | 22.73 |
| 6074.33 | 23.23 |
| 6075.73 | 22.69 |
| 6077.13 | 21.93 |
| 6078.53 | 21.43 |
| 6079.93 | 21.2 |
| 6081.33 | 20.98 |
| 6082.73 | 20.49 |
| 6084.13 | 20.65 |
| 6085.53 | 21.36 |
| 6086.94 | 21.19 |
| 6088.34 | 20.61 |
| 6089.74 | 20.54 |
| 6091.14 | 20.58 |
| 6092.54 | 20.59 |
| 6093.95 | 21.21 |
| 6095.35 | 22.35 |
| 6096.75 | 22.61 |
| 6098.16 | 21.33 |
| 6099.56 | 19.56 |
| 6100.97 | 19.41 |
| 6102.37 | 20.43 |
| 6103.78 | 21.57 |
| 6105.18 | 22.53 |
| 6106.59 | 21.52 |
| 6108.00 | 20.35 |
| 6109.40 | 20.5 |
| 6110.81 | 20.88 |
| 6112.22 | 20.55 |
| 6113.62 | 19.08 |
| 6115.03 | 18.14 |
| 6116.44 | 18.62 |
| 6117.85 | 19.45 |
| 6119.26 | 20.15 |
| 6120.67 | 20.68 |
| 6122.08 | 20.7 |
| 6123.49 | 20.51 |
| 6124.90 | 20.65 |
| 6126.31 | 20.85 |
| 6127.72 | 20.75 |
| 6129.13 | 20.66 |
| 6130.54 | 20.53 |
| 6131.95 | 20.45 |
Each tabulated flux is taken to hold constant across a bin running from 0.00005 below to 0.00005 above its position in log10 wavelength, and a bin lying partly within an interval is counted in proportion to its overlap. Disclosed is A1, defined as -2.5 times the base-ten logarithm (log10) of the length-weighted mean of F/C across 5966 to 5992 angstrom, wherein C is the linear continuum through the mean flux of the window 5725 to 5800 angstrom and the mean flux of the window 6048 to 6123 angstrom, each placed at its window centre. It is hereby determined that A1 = 0.05 mag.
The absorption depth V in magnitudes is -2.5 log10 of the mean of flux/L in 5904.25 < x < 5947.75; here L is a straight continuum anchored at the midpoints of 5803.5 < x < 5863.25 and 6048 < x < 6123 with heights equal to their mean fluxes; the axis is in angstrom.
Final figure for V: 0.05 mag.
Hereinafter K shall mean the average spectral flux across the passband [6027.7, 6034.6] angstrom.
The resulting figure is 21.1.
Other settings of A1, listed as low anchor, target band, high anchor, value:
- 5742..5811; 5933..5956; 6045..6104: 0.02 mag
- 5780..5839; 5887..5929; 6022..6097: 0.13 mag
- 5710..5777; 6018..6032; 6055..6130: 0.01 mag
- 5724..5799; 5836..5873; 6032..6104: 0.02 mag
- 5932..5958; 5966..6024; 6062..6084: 0.06 mag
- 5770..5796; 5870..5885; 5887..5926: -0.08 mag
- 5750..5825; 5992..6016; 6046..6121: 0.06 mag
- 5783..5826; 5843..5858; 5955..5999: 0.01 mag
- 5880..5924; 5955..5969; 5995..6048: -0.04 mag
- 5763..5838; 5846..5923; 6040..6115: 0.08 mag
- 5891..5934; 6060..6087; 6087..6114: -0.07 mag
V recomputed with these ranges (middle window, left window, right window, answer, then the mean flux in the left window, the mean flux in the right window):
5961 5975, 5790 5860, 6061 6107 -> 0.074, 22.1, 21.6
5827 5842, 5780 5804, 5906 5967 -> -0.070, 21.3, 20.8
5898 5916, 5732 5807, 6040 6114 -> 0.059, 21.3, 21.5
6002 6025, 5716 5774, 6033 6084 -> 0.083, 21.7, 21.8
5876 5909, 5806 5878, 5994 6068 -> 0.135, 22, 21.1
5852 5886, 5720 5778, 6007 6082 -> 0.037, 21.6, 21.4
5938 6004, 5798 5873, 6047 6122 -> 0.043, 21.8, 21.3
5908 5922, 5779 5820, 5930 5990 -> 0.031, 21.8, 20.7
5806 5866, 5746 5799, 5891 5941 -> -0.065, 21.4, 20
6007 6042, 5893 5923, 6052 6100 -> 0.013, 19.7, 21.7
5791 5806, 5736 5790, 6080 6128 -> -0.014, 21.2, 20.6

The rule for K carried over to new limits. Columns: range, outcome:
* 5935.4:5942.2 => 20.9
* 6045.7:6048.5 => 21.4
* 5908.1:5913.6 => 20.6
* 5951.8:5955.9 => 21.5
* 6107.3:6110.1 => 20.5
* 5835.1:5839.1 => 22.8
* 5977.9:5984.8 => 19.3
